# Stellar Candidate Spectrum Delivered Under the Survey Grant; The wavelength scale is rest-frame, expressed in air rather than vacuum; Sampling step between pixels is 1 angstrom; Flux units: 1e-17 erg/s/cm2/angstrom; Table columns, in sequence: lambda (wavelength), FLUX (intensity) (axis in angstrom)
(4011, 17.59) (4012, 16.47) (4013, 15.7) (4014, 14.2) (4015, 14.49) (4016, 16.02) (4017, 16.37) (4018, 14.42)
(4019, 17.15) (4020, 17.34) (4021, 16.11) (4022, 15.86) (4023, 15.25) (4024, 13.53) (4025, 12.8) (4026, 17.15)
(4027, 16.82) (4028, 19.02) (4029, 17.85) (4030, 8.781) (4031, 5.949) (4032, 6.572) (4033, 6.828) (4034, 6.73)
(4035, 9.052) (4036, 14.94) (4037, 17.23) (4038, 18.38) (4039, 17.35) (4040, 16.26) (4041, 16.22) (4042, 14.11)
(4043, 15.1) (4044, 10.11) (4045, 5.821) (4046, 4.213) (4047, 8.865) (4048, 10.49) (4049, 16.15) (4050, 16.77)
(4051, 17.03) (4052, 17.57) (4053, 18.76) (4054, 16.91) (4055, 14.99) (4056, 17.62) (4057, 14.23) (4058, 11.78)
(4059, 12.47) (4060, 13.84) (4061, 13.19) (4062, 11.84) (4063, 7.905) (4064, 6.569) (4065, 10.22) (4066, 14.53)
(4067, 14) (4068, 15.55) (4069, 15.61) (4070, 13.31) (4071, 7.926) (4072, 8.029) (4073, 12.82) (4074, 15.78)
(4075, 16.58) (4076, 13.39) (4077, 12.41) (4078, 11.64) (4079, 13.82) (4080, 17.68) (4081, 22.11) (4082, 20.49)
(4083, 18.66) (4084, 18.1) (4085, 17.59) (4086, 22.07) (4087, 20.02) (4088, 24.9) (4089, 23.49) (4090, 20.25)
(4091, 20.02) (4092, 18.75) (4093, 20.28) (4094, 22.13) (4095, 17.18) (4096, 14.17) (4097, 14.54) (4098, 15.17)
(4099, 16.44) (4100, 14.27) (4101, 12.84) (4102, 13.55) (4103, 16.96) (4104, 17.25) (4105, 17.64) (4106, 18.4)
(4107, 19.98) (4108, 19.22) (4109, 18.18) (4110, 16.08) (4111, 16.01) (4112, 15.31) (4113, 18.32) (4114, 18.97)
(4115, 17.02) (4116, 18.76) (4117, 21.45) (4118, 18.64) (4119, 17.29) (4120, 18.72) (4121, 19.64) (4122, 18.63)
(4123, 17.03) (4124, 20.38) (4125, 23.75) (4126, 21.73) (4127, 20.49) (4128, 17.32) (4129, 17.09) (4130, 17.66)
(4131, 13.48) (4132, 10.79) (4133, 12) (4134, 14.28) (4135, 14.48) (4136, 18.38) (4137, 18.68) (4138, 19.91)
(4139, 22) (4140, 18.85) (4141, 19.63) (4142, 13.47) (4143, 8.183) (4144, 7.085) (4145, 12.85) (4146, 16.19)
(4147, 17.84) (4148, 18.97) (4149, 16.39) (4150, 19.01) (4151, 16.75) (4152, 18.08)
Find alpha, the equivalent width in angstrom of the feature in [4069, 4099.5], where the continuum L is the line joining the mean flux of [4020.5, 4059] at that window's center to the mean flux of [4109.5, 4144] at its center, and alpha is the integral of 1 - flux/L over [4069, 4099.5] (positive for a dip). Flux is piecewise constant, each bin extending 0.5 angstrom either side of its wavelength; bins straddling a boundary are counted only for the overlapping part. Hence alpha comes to -2.74 angstrom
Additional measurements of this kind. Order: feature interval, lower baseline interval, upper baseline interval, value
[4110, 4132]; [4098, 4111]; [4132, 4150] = -2.7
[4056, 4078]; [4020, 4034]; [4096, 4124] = 3.7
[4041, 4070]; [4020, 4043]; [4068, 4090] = 4.0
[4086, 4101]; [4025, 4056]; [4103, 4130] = -1.5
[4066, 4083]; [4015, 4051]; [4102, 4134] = 1.1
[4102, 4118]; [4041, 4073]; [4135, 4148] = -3.2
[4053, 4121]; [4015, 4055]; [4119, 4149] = -3.2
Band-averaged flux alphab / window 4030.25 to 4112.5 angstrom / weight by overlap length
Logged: 14.9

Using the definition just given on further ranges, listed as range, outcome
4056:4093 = 15.4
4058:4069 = 12.2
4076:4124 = 17.9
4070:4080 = 12.8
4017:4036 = 13.3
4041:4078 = 13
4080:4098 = 19.5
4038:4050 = 12.7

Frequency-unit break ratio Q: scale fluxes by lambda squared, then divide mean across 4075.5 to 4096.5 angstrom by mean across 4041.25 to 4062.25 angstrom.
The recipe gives 1.4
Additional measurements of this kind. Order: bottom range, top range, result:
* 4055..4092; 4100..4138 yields 1.16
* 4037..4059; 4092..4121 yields 1.25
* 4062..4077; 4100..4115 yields 1.41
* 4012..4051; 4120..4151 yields 1.30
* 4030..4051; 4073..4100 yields 1.53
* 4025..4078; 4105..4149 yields 1.37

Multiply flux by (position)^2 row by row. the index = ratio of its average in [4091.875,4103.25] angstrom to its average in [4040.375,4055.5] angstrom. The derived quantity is 1.2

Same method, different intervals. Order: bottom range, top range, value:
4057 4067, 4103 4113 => 1.54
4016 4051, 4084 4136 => 1.38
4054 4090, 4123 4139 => 1.19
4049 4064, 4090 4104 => 1.19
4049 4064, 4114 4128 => 1.39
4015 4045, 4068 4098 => 1.25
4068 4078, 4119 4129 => 1.54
